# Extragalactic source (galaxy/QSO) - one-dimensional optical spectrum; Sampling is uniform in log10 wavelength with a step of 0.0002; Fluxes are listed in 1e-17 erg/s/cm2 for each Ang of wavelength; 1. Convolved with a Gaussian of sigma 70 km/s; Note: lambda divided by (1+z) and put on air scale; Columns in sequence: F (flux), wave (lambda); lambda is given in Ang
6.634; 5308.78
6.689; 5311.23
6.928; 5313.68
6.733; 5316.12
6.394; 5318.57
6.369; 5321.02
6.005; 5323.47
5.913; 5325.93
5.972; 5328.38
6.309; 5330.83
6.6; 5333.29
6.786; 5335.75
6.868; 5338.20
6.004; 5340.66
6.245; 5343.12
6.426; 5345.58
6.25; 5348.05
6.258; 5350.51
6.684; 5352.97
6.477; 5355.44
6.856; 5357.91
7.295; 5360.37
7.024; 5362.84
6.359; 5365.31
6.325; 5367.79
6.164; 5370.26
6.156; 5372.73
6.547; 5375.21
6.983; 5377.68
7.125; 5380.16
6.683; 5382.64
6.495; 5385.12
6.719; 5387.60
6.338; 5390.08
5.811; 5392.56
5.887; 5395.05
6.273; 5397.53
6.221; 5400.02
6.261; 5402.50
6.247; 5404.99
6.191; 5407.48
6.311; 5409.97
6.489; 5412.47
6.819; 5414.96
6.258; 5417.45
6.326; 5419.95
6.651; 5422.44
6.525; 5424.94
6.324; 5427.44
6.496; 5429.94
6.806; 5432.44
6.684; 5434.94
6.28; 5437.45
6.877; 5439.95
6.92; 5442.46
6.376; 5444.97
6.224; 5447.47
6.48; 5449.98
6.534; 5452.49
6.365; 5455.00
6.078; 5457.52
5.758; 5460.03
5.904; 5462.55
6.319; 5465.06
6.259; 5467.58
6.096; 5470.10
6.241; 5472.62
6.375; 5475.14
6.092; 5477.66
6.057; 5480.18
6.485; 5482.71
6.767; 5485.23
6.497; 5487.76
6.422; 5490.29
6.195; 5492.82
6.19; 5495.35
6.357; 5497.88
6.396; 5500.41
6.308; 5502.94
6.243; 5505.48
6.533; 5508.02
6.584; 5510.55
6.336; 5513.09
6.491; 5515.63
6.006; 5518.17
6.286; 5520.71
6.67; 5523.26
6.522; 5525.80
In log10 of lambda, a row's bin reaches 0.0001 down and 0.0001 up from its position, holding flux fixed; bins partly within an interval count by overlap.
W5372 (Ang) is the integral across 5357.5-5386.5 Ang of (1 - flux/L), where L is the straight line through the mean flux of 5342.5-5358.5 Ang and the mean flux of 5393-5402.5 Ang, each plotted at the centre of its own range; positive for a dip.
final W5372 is -1.7 Ang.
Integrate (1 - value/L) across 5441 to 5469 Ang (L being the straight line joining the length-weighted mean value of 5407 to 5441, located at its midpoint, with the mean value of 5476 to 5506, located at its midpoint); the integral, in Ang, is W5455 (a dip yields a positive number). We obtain 0.6 Ang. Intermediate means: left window 6.51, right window 6.34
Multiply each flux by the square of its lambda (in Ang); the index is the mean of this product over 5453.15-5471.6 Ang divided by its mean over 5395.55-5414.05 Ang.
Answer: 1.0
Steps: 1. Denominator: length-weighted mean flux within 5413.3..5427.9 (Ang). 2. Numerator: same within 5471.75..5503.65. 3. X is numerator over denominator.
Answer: 0.98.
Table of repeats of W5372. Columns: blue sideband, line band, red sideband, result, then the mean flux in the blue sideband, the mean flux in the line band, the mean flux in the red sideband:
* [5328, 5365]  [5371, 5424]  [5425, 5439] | 0.96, 6.55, 6.42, 6.53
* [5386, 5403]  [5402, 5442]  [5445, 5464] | -1.73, 6.22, 6.48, 6.21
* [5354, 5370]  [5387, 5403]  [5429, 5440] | 1.10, 6.69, 6.2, 6.61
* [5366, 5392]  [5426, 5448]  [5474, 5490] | -0.41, 6.53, 6.57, 6.38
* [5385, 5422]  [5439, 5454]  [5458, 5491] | -0.69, 6.31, 6.56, 6.25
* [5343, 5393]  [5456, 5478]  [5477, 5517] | 0.99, 6.55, 6.13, 6.38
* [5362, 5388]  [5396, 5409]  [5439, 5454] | 0.68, 6.59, 6.24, 6.56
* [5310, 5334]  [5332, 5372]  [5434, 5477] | -1.01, 6.38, 6.53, 6.33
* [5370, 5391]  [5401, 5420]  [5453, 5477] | 0.25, 6.6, 6.36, 6.16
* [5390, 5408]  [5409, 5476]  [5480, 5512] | -1.54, 6.14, 6.4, 6.4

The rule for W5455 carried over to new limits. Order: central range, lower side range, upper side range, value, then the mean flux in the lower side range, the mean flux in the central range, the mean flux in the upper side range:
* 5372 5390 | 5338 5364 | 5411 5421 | -0.4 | 6.57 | 6.66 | 6.47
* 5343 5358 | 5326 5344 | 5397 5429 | -0.2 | 6.37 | 6.44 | 6.38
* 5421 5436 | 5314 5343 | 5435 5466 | -0.5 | 6.37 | 6.58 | 6.36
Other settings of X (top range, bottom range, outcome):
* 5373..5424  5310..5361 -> 0.99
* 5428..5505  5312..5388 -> 0.98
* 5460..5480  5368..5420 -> 0.96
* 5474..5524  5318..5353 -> 1.01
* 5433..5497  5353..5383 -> 0.95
